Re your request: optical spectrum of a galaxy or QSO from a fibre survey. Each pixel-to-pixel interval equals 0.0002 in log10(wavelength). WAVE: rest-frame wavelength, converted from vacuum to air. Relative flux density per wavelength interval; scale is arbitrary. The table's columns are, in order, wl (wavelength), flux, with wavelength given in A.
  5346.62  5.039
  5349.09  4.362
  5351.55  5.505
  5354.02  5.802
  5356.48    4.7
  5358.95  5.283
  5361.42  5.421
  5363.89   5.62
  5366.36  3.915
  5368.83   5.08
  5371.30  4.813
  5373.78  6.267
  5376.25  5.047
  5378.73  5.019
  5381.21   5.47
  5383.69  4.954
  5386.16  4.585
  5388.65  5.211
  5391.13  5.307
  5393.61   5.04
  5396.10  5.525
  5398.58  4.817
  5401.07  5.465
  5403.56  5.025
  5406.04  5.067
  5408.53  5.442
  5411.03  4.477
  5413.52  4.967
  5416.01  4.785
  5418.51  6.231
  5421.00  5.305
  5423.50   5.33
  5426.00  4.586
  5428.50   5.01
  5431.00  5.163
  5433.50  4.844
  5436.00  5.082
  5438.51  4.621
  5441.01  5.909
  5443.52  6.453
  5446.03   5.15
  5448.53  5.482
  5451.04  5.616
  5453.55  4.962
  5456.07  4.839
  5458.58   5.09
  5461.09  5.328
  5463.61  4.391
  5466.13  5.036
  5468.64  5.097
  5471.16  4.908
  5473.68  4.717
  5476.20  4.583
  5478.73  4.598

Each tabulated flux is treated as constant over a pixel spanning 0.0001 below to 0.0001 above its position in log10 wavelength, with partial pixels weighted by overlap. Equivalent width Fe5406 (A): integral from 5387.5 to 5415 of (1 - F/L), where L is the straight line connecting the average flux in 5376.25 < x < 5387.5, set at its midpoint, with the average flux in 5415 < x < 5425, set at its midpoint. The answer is 0.47 A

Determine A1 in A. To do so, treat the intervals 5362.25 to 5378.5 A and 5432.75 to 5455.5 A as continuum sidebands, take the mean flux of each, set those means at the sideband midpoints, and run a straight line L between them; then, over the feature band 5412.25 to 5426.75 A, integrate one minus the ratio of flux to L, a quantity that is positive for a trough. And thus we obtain 0.13 A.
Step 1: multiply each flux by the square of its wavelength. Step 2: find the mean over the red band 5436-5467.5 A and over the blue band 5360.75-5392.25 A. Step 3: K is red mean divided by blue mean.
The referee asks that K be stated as 1.05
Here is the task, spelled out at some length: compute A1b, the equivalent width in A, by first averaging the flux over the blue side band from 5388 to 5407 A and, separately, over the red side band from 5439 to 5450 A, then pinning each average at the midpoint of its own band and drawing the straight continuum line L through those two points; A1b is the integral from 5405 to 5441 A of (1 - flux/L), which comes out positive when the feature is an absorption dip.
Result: 2.3 A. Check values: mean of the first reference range 5.19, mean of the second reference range 5.67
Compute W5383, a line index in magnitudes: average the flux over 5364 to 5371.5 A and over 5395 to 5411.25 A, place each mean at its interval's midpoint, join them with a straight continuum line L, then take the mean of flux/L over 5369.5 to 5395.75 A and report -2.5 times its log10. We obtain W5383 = -0.06 mag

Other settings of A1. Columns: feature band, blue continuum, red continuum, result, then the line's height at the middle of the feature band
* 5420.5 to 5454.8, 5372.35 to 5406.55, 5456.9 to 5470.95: -1.3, 5.06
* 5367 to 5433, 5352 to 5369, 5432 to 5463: 0.7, 5.19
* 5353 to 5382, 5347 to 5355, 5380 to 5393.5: -0.3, 5.14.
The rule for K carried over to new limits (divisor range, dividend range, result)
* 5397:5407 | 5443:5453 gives 1.11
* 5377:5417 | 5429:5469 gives 1.04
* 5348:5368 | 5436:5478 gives 1.05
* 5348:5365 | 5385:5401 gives 0.99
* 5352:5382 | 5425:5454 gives 1.04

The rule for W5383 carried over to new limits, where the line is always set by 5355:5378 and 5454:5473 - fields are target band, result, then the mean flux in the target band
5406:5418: 0.01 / 5.01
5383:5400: 0.00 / 5.07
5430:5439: 0.01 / 4.95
